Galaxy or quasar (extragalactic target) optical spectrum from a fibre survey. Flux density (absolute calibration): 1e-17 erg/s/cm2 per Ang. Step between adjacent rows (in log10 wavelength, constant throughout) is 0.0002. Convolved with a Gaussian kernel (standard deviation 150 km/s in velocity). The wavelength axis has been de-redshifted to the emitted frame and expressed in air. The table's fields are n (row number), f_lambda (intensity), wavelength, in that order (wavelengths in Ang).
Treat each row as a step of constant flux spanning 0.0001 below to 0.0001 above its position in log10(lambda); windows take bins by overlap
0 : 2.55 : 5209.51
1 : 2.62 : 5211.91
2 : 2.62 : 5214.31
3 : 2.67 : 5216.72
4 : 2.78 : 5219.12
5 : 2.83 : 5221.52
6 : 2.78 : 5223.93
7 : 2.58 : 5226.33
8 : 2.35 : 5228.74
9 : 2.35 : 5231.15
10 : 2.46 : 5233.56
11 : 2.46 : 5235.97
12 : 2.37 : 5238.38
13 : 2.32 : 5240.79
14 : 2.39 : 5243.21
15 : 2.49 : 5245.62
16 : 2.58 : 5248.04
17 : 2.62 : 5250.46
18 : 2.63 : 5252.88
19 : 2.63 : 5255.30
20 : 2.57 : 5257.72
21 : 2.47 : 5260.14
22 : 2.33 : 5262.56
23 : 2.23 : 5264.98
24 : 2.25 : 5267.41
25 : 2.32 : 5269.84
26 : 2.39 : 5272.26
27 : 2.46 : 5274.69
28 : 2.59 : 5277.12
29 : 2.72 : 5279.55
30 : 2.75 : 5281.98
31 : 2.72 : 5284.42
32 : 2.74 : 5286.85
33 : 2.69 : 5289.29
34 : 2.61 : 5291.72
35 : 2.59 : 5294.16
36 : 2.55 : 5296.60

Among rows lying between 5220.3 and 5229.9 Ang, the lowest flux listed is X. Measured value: 2.35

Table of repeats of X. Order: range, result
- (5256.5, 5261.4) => 2.47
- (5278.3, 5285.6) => 2.72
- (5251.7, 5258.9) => 2.57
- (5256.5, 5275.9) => 2.23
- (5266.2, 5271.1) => 2.25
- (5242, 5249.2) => 2.39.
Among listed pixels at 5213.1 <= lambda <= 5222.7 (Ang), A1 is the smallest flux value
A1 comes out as 2.62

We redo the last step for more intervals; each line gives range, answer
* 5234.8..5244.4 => 2.32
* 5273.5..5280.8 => 2.46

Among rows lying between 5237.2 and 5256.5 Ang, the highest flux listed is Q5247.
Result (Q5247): 2.63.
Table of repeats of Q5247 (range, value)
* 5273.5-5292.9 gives 2.75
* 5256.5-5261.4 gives 2.57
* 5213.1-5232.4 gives 2.83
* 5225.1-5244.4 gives 2.58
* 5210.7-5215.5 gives 2.62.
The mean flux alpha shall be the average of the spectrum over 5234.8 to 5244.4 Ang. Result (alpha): 2.38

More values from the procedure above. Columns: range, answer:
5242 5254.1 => 2.54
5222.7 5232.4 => 2.51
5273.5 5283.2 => 2.63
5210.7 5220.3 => 2.67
